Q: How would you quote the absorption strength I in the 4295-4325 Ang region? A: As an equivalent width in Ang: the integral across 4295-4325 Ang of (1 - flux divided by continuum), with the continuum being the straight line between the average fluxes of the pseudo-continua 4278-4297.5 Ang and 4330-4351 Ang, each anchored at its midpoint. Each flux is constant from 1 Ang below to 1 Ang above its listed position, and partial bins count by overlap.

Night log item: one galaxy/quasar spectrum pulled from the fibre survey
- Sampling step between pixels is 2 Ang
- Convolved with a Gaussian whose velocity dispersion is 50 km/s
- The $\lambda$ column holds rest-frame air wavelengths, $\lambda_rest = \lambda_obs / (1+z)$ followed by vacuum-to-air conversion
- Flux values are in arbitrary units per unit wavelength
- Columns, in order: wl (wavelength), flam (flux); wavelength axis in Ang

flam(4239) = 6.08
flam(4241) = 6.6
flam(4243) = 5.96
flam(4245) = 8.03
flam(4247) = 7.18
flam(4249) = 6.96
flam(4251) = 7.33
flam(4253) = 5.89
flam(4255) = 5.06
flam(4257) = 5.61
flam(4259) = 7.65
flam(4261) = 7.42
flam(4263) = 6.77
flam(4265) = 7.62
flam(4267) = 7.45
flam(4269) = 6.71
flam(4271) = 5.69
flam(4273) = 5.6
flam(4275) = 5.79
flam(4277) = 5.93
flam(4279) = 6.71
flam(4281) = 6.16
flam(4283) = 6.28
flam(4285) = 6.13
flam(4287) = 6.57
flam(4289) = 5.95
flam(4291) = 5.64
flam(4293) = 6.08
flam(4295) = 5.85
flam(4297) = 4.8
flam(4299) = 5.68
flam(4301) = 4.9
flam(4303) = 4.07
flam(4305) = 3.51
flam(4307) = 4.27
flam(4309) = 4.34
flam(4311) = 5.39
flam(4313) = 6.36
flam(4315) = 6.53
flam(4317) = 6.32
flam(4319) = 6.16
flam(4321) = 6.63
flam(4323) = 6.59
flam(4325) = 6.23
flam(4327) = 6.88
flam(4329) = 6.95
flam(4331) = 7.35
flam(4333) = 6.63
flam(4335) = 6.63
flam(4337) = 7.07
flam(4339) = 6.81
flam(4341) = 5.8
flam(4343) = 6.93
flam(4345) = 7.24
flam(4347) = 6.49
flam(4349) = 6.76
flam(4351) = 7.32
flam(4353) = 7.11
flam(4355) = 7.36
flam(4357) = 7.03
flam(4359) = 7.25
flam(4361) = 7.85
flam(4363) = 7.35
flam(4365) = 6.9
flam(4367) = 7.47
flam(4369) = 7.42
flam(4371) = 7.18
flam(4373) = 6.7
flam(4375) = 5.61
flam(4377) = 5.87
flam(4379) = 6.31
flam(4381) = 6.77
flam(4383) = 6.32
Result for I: 4.4 Ang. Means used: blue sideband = 6.05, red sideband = 6.8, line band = 5.44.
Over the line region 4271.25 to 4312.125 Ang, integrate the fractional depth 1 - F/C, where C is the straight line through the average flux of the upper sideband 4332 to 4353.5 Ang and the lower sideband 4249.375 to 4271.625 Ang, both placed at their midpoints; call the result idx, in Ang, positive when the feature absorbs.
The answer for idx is 7.5 Ang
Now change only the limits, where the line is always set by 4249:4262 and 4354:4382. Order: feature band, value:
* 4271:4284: 1.1 Ang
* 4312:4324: 0.6 Ang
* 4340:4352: 0.2 Ang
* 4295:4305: 2.8 Ang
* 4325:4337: -0.1 Ang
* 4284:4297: 1.4 Ang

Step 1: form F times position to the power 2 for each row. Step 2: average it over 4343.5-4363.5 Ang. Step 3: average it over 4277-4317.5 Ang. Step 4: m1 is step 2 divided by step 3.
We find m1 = 1.3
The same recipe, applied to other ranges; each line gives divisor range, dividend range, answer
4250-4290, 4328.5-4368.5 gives 1.14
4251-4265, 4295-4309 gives 0.72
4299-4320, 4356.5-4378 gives 1.37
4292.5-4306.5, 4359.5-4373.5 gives 1.53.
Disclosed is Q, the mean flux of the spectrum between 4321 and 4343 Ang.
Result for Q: 6.7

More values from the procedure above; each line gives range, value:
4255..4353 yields 6.21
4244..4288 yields 6.57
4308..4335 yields 6.35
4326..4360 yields 6.92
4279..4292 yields 6.17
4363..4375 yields 7.02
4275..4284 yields 6.22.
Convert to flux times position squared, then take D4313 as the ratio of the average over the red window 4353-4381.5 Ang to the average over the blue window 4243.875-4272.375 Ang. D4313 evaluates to 1.08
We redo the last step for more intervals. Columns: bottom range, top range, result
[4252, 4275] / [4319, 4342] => 1.06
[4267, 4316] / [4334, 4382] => 1.25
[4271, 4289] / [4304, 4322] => 0.91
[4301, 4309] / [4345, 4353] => 1.72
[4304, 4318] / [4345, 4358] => 1.36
